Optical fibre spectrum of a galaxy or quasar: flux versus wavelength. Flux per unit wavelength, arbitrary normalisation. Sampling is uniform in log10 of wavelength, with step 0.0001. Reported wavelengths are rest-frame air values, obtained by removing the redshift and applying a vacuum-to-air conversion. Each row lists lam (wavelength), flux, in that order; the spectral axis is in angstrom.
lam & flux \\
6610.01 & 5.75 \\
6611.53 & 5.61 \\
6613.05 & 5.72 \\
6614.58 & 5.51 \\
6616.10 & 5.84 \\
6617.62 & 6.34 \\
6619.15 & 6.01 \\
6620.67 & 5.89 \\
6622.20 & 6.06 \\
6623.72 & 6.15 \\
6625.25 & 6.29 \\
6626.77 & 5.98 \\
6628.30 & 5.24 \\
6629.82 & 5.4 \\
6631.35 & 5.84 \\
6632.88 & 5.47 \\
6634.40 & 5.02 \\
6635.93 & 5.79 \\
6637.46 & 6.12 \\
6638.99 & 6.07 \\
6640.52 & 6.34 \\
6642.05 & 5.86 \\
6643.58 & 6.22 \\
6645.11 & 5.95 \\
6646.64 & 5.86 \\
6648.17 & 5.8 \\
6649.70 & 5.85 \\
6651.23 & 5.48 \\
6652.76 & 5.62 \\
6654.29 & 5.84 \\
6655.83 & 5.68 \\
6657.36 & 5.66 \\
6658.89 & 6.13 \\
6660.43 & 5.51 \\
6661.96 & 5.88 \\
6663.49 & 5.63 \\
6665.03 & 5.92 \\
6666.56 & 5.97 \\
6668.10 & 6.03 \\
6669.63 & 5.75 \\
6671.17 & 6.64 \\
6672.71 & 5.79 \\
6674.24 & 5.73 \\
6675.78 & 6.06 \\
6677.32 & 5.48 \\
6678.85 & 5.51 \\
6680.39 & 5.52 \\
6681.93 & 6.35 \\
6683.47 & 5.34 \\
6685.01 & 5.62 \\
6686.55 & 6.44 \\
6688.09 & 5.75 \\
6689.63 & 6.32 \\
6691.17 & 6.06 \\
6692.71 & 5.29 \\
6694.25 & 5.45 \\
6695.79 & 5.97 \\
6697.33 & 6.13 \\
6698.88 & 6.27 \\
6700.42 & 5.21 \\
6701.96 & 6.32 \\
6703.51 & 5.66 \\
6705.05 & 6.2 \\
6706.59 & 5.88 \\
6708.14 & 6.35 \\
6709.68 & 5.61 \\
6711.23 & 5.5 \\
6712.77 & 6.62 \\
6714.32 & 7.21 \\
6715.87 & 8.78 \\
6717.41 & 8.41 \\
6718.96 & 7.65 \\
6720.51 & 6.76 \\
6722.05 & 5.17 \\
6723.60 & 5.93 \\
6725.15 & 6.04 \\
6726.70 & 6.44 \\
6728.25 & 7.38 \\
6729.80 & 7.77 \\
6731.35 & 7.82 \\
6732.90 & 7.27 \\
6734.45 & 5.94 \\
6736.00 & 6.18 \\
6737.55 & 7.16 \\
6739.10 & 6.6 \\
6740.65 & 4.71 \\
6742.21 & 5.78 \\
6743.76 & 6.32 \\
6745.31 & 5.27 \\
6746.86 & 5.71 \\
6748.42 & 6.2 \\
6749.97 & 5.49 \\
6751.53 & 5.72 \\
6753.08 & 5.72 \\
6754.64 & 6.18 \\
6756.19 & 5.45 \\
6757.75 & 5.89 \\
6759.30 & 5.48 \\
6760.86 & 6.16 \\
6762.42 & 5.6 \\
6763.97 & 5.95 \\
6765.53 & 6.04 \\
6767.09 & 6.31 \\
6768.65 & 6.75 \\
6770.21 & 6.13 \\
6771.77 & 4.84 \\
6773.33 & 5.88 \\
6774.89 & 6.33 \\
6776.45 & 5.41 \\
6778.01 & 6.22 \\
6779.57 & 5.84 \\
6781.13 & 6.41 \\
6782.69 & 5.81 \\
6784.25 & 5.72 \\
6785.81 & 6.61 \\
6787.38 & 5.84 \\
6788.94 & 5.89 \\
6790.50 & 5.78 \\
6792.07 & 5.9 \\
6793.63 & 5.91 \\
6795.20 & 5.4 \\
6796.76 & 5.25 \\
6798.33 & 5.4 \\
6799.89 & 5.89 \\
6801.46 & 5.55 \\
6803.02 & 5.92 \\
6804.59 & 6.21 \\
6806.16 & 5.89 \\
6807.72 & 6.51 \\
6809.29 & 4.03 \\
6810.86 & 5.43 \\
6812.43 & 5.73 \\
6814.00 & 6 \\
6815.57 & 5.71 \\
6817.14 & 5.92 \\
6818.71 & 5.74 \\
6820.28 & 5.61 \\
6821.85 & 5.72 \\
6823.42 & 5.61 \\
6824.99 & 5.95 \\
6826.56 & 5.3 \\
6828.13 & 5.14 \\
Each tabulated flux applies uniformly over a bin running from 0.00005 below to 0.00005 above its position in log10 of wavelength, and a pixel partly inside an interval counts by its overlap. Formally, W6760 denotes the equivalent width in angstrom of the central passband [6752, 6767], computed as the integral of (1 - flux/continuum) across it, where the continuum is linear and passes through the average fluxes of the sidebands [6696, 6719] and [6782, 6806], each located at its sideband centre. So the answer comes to 0.5 angstrom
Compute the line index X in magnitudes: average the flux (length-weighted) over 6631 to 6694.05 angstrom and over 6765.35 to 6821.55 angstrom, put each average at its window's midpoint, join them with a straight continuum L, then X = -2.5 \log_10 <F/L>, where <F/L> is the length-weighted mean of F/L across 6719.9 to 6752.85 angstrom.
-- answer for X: -0.08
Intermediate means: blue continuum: 5.83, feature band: 6.26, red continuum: 5.82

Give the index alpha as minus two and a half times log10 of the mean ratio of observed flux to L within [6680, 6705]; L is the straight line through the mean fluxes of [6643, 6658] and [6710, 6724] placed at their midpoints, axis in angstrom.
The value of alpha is 0.11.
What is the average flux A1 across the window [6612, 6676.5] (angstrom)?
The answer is 5.85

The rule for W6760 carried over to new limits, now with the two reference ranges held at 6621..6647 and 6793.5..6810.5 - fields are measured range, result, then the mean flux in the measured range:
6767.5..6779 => -0.6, 5.95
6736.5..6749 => -0.6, 5.97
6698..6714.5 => -0.8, 6.03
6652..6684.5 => 0.0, 5.81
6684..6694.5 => -0.1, 5.86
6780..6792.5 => -0.8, 5.99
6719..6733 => -2.5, 6.75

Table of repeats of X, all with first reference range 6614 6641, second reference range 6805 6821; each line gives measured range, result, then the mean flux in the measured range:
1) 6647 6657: 0.02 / 5.72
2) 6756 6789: -0.04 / 5.94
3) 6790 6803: 0.01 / 5.65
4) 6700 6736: -0.15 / 6.61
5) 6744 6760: 0.00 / 5.73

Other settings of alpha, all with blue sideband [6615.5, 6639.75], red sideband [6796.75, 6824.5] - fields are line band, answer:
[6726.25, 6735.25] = -0.23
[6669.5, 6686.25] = 0.00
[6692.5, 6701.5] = 0.00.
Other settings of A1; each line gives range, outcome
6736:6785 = 5.91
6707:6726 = 6.65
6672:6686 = 5.72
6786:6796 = 5.83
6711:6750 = 6.58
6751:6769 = 5.92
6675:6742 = 6.28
